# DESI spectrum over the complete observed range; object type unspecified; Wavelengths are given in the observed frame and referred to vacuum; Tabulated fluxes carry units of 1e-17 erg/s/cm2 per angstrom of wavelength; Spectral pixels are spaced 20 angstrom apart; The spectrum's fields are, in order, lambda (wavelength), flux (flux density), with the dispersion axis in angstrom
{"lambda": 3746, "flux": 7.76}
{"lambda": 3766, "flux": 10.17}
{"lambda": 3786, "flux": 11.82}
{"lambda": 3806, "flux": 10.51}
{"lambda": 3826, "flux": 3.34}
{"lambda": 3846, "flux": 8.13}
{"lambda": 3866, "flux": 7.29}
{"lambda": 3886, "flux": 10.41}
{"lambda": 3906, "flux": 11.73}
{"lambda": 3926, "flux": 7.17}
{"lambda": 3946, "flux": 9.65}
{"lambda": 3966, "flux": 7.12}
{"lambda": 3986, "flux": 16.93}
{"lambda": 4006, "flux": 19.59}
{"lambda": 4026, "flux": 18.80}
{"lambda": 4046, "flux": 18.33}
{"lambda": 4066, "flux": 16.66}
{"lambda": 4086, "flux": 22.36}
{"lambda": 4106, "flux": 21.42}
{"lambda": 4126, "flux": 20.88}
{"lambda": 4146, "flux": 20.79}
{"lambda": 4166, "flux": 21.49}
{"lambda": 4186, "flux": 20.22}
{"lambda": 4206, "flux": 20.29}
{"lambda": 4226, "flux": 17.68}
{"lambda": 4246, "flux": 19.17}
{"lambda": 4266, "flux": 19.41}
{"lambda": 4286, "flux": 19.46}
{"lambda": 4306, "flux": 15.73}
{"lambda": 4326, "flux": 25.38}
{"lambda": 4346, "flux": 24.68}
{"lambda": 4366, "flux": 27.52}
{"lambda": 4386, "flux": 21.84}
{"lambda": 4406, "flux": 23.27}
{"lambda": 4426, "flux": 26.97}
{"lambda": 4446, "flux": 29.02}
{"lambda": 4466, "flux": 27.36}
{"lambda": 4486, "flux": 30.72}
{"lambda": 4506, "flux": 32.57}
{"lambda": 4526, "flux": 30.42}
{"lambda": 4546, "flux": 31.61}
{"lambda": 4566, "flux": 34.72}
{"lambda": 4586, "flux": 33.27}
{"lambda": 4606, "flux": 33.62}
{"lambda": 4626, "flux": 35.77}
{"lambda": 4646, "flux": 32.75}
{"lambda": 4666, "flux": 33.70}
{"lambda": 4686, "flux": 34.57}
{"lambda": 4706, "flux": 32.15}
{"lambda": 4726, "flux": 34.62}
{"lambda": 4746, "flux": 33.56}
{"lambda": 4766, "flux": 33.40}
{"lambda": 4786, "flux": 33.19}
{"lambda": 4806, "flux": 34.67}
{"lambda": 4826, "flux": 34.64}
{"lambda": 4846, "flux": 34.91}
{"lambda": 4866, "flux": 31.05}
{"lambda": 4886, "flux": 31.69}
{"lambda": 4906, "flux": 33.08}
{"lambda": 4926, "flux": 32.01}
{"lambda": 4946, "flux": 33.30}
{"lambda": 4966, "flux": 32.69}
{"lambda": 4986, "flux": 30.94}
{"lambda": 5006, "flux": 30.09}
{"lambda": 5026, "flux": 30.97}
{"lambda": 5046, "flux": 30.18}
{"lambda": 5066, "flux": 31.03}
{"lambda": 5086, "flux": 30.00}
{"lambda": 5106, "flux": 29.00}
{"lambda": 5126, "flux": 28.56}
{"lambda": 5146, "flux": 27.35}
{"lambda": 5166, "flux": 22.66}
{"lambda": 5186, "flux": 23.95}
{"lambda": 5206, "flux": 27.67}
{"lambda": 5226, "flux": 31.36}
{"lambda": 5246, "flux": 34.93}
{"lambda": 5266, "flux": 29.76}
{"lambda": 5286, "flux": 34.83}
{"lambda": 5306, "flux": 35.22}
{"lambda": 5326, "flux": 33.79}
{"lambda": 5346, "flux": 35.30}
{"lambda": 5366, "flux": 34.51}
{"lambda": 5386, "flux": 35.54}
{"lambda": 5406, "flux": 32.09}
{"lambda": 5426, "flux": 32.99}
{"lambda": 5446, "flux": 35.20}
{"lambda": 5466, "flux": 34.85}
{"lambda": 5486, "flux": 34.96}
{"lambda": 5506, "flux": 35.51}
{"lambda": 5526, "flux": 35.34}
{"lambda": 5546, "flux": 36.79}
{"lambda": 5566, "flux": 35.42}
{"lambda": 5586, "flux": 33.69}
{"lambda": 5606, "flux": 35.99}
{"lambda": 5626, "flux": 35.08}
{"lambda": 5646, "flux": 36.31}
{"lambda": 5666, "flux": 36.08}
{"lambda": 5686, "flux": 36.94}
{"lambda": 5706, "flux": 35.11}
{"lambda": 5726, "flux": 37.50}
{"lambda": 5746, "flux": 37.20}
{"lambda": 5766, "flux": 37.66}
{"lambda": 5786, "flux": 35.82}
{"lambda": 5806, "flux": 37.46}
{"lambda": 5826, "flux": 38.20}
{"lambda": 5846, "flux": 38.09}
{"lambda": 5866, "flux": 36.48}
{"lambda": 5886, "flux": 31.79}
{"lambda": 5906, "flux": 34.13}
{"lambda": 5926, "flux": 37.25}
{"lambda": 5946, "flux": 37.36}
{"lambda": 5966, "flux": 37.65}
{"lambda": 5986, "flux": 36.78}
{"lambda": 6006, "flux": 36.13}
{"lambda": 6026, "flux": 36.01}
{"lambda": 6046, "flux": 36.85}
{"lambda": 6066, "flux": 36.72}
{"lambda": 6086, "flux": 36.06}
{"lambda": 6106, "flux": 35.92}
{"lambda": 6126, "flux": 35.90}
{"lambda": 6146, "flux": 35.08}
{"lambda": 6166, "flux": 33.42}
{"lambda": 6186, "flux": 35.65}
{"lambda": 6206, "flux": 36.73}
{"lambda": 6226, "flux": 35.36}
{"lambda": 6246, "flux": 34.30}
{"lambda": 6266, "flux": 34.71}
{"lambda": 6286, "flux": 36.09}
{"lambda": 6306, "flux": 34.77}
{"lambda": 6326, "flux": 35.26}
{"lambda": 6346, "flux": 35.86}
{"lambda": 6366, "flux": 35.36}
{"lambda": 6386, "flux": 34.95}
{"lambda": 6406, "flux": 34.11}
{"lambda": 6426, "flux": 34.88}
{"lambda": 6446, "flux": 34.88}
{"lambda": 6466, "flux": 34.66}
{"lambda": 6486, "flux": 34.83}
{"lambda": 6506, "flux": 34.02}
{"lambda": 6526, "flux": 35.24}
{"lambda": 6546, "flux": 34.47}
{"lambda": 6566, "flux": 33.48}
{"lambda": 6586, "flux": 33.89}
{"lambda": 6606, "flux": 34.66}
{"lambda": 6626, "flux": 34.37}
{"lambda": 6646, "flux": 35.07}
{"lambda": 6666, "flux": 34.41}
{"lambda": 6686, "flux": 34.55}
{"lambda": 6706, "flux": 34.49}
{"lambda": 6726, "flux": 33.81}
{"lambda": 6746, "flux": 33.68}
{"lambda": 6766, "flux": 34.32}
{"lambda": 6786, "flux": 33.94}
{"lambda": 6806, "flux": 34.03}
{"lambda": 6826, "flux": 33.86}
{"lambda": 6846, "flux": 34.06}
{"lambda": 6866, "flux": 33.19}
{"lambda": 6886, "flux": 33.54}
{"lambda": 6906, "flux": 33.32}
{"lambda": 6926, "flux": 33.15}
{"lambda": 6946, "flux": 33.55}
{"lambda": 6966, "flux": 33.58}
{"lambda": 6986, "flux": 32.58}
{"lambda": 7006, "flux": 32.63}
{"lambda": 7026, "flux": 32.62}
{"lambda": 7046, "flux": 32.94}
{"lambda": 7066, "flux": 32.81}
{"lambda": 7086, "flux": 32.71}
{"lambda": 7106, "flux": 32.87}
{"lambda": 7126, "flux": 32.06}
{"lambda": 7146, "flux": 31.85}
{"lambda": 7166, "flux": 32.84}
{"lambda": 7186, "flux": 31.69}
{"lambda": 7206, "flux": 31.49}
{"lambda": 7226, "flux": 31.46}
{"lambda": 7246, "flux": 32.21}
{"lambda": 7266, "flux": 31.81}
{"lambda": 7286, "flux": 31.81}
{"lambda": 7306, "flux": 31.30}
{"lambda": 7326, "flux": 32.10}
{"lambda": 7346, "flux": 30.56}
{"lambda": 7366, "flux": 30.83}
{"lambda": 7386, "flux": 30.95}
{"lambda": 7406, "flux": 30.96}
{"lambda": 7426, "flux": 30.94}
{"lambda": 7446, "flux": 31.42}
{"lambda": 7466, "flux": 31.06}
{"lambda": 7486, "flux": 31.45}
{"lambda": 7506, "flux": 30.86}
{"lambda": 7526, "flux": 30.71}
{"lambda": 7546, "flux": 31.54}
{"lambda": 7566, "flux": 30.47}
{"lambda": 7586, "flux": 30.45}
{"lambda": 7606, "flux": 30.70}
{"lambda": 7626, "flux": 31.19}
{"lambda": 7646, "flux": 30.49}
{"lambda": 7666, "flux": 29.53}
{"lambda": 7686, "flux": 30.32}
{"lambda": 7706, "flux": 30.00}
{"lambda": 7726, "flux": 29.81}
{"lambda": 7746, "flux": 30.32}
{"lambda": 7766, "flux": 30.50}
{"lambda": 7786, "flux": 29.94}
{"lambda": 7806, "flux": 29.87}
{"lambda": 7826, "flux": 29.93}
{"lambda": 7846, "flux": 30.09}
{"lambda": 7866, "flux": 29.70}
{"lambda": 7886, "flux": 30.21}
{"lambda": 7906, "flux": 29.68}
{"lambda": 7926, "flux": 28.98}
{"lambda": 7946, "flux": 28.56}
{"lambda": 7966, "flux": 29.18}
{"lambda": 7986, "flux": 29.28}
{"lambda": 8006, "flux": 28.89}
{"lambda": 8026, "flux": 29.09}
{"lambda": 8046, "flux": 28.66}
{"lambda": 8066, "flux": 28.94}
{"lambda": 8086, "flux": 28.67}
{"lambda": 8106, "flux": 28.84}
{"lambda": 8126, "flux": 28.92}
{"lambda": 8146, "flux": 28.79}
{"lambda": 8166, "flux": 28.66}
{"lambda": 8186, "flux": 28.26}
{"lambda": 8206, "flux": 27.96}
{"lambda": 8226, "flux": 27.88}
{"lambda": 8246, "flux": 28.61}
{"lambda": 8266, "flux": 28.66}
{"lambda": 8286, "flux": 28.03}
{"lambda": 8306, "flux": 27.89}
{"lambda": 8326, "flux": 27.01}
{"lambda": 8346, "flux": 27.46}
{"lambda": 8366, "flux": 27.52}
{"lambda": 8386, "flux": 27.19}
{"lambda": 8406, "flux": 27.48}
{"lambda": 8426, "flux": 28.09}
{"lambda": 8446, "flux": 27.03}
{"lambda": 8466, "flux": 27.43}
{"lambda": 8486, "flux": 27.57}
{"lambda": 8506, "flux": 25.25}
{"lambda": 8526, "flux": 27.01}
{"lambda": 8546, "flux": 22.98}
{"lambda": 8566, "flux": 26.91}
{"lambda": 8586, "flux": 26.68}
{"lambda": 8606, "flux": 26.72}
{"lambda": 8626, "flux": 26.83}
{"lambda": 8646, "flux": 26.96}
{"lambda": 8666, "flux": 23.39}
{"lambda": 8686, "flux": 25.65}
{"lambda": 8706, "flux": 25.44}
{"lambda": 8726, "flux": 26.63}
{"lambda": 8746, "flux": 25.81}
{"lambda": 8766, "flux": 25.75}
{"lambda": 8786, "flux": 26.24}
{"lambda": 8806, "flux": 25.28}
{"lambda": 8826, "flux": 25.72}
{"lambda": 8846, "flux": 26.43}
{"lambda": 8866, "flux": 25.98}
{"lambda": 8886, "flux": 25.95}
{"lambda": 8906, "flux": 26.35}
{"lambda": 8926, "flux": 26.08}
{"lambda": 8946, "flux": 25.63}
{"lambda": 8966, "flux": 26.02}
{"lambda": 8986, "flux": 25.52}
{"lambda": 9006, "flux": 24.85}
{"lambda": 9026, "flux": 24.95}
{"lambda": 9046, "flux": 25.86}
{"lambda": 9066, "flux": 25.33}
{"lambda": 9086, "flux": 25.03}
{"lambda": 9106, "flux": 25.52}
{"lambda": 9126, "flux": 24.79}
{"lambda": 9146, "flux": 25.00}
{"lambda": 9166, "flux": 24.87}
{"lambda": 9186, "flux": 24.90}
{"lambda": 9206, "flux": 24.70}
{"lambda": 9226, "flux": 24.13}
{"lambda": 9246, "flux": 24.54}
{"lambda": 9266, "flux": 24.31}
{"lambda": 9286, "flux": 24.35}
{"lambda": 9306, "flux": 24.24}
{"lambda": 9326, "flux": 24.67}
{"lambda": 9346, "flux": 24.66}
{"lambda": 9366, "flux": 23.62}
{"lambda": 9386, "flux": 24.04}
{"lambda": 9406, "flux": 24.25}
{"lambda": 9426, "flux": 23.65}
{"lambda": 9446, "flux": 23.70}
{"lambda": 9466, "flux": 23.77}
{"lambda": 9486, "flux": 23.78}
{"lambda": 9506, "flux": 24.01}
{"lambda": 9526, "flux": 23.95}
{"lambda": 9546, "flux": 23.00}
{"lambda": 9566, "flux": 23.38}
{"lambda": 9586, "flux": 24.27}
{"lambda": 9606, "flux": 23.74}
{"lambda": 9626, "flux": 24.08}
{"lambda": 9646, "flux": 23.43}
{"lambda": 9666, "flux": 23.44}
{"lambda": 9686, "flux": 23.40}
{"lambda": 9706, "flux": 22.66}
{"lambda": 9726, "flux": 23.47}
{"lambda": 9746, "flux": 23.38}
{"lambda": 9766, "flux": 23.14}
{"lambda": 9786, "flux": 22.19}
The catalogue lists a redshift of 0.000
